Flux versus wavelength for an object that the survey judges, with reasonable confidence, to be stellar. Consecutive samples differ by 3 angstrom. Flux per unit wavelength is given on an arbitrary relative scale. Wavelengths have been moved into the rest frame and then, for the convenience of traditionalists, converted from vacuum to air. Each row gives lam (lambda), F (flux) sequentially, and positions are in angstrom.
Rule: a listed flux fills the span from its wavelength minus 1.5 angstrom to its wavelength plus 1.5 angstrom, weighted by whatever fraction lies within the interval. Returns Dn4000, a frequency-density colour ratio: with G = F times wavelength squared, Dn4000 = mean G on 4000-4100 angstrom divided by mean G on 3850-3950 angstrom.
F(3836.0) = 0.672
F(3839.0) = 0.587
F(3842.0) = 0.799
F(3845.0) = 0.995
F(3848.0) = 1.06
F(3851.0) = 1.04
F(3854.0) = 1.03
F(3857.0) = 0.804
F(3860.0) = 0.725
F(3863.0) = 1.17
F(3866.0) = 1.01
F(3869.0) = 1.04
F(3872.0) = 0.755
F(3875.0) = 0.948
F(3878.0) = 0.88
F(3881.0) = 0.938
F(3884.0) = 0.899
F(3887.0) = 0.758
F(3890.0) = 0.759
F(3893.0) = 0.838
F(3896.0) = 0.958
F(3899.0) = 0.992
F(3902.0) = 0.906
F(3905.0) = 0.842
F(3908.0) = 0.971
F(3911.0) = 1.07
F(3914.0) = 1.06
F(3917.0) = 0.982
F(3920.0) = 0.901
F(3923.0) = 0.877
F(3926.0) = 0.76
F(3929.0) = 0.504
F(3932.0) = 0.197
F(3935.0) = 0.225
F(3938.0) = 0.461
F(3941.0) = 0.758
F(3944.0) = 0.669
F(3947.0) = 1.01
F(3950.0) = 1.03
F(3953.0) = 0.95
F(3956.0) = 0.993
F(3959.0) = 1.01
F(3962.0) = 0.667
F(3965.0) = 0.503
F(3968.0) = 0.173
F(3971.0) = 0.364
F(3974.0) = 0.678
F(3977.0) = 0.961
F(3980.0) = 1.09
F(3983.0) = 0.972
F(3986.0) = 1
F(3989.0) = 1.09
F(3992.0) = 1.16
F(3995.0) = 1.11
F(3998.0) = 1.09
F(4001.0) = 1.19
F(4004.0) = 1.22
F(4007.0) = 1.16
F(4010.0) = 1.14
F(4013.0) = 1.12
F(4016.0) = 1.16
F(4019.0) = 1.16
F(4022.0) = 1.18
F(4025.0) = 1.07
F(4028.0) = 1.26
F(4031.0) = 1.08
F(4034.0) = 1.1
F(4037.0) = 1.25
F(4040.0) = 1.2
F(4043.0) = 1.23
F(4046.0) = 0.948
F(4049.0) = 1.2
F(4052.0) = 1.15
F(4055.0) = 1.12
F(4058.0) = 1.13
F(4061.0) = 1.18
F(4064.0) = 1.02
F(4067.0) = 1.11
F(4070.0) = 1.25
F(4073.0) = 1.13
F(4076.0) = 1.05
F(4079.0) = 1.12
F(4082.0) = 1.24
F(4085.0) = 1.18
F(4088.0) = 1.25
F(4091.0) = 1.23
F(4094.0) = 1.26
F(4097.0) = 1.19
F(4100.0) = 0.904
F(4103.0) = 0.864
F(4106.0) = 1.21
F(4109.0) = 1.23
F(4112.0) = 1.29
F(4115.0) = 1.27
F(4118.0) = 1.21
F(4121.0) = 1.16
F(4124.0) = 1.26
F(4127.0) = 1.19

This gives 1.48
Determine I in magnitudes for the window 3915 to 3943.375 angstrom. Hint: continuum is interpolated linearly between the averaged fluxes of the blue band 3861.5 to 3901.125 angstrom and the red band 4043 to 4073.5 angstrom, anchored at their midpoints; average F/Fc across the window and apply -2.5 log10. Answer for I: 0.46 mag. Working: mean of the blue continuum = 0.919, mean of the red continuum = 1.13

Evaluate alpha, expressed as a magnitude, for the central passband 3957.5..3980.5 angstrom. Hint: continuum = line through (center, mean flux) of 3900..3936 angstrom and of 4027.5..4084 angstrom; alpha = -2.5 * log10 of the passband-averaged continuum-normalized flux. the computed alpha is 0.35 mag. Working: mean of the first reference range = 0.785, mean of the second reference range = 1.14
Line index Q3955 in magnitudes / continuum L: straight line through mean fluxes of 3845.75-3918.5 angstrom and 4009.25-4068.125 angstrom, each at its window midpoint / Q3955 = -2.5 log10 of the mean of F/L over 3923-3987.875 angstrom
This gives 0.39 mag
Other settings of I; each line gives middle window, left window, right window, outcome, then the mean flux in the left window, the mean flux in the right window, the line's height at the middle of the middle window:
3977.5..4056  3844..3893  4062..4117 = -0.05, 0.922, 1.16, 1.08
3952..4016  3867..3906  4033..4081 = 0.10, 0.888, 1.14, 1.03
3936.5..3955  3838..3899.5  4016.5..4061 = 0.24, 0.905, 1.15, 1.02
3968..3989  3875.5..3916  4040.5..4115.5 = 0.25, 0.915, 1.15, 1.02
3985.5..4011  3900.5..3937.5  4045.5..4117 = -0.19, 0.766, 1.15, 0.954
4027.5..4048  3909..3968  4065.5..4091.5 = -0.10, 0.756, 1.17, 1.05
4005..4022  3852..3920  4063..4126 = -0.08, 0.925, 1.16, 1.07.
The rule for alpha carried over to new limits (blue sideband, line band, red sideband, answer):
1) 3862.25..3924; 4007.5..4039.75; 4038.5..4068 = -0.060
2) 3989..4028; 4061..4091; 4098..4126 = -0.001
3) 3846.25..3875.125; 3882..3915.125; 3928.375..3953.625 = -0.138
